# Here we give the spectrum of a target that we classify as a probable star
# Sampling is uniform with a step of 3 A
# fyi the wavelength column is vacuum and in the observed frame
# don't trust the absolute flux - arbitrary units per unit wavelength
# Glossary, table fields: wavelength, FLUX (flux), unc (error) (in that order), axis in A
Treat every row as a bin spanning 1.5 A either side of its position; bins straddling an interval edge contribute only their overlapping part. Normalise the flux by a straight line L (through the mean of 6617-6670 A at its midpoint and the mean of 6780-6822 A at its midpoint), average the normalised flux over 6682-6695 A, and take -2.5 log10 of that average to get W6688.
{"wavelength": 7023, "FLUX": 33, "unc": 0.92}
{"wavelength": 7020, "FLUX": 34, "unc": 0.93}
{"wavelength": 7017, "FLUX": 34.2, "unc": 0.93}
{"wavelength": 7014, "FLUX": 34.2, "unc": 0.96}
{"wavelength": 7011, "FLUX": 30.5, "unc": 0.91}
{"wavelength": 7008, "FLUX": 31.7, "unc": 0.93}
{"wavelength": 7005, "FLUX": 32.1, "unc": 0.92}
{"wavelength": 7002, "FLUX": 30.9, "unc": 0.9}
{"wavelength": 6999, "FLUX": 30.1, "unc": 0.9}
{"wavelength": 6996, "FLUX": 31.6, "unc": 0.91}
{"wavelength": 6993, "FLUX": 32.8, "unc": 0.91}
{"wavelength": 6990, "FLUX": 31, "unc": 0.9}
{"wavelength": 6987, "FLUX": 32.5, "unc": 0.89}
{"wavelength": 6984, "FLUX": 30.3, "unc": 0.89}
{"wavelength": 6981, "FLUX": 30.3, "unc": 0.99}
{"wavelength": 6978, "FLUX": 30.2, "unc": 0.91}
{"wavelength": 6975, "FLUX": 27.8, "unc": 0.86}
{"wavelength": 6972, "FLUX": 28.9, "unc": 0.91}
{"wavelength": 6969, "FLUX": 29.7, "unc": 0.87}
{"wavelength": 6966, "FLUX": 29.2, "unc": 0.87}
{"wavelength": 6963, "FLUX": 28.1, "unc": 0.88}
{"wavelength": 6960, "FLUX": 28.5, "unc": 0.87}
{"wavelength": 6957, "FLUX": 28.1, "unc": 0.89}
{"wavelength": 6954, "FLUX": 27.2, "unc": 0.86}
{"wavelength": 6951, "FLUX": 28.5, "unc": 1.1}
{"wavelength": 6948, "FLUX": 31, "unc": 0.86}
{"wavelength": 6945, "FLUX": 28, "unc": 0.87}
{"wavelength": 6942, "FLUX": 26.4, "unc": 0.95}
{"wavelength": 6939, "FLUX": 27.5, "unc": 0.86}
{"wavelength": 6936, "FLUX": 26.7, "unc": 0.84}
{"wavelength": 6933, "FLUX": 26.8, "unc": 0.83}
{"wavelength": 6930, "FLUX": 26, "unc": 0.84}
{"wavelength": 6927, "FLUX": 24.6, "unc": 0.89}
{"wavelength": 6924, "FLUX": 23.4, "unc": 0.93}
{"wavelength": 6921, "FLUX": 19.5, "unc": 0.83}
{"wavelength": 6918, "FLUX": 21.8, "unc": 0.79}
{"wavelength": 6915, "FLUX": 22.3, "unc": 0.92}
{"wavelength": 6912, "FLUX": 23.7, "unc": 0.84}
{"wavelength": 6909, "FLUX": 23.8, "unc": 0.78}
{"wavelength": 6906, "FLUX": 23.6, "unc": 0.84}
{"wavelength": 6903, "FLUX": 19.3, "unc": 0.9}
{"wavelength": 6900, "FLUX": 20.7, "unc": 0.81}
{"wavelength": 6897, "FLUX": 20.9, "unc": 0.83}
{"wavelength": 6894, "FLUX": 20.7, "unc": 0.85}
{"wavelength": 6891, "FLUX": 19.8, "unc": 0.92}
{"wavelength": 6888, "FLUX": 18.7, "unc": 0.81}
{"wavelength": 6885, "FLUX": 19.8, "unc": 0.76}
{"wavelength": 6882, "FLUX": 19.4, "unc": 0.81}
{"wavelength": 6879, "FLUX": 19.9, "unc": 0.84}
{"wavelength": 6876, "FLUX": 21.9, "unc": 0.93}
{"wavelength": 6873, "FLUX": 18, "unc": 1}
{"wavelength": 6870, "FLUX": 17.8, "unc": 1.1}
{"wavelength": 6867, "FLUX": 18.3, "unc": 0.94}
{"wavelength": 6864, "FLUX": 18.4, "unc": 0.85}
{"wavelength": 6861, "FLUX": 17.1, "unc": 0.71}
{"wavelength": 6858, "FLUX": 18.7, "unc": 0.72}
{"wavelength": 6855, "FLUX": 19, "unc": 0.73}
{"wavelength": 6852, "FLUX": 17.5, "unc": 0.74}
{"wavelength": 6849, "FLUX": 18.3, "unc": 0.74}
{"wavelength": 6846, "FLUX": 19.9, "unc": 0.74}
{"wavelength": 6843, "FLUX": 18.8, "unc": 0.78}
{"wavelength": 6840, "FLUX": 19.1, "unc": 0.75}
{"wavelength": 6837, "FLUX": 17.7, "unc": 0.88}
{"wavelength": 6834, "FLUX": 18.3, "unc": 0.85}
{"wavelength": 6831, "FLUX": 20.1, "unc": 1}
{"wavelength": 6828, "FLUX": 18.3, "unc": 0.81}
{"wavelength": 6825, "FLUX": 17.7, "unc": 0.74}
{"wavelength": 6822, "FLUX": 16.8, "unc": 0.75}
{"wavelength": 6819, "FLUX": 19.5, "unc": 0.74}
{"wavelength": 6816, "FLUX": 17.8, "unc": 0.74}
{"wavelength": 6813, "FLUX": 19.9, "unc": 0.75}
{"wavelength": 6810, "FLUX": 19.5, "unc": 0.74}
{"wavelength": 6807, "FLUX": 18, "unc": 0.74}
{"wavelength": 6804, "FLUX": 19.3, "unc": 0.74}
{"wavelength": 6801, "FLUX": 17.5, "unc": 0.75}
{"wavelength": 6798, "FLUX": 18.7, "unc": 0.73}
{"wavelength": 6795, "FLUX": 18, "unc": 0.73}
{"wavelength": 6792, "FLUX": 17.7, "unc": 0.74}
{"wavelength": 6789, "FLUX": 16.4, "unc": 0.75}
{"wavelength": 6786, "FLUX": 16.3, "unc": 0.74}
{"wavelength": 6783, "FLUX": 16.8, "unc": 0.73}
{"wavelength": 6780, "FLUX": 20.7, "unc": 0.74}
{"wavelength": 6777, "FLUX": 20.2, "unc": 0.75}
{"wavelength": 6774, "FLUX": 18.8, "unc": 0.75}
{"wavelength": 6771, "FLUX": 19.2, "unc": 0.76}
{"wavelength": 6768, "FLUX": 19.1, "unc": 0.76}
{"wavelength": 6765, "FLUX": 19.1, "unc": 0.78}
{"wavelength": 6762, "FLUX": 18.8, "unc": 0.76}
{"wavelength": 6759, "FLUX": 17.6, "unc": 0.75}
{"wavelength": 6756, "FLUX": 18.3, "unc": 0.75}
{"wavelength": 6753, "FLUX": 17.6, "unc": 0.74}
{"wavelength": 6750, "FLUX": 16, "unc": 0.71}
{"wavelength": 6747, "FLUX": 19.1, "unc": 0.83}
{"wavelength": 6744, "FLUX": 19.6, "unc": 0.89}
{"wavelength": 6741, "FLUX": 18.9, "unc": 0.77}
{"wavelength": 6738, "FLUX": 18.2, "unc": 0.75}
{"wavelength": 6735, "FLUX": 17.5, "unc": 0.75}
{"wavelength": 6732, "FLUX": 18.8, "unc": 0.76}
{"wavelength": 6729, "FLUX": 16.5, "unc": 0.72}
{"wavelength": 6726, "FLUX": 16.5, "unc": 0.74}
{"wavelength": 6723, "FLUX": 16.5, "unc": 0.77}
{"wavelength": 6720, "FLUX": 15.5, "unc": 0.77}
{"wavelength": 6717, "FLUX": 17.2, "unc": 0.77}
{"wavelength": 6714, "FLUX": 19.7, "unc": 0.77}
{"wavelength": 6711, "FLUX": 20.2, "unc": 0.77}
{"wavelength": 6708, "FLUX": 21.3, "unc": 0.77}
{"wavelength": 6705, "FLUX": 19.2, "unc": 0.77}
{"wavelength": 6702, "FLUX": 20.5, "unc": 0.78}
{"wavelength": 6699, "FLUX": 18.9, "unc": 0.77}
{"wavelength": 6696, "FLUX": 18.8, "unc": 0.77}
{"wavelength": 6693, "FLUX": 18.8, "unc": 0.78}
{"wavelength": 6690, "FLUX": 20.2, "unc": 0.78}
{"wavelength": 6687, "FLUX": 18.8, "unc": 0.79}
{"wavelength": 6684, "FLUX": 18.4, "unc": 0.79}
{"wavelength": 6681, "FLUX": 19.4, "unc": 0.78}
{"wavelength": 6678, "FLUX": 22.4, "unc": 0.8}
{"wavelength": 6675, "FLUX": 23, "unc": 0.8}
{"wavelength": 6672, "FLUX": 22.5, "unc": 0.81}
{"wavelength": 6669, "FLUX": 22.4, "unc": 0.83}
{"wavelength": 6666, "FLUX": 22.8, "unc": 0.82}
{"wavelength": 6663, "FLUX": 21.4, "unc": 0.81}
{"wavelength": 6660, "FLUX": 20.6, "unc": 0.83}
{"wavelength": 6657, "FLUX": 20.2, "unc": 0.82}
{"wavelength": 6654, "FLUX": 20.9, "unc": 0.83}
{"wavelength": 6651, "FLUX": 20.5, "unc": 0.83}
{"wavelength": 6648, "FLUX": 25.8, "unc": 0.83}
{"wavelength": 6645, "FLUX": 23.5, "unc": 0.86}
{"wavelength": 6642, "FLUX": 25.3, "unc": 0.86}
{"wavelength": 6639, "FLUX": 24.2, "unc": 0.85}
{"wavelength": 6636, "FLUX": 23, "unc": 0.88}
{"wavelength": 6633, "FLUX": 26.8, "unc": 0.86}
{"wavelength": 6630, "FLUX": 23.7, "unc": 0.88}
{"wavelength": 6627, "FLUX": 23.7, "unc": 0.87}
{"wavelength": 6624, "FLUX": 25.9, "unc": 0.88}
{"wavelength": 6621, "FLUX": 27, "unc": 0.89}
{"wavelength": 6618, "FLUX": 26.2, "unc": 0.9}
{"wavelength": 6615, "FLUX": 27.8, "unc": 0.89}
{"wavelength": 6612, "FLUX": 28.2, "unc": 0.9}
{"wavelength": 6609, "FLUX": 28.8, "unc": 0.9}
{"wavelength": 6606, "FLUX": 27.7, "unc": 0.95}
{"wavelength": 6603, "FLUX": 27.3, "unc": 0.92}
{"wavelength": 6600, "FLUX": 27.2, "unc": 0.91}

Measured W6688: 0.16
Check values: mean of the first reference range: 23.5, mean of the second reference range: 18.2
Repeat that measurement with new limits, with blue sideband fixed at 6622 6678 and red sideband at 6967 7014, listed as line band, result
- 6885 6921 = 0.332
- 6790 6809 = 0.409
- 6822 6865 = 0.434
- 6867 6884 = 0.411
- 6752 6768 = 0.360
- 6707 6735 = 0.348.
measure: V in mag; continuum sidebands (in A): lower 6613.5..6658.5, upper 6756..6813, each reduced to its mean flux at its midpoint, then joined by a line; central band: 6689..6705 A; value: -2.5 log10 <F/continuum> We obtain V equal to 0.13 mag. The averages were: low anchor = 24.3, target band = 19.4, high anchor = 18.5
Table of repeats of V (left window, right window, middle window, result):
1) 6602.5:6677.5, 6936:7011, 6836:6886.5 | 0.43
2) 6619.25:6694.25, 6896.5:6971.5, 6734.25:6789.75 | 0.27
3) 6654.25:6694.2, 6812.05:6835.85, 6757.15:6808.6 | 0.05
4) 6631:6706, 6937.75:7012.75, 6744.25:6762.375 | 0.31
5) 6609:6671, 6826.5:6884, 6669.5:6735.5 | 0.18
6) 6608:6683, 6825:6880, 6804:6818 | 0.05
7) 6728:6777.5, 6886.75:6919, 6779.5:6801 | 0.09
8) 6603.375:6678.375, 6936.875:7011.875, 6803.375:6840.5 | 0.41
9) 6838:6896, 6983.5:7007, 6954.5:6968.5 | -0.01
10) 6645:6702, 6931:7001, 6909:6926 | 0.24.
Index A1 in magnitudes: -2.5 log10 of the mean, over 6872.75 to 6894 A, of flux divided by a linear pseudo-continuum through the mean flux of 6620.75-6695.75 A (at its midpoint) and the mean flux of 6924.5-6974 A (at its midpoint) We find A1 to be 0.316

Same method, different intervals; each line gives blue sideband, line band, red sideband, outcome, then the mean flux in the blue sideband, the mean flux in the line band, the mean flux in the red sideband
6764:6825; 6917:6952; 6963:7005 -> 0.06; 18.4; 25.9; 30.4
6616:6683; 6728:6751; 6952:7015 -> 0.35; 23.2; 18.2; 30.2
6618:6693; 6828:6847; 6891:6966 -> 0.26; 22.6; 18.9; 24.9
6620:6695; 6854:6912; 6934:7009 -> 0.35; 22.4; 19.9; 29.5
